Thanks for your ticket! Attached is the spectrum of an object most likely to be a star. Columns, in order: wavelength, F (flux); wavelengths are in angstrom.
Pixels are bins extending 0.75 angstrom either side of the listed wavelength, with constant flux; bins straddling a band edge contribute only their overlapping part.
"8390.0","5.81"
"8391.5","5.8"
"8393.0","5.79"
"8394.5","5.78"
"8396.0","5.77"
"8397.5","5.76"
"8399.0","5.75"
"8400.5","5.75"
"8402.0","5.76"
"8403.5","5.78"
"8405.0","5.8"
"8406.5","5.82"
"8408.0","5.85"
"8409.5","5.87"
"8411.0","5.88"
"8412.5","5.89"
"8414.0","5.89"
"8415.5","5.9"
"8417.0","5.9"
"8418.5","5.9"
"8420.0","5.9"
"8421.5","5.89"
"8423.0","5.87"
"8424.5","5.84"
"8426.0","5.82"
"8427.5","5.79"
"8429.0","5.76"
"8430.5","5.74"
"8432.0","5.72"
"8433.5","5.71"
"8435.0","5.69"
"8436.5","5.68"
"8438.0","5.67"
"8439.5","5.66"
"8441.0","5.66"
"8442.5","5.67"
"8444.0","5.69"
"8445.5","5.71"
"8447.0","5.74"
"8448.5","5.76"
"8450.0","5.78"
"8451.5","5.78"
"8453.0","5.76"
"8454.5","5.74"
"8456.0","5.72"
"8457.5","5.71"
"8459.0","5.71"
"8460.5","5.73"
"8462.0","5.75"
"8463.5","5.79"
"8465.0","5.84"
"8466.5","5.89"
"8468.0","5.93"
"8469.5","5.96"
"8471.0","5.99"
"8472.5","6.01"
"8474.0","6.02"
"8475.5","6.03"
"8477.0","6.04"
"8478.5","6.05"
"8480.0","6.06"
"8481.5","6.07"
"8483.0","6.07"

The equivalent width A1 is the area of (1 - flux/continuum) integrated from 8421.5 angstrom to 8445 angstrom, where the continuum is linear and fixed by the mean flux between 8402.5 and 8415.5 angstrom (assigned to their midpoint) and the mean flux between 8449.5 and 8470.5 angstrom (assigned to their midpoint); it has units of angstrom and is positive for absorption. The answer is 0.4 angstrom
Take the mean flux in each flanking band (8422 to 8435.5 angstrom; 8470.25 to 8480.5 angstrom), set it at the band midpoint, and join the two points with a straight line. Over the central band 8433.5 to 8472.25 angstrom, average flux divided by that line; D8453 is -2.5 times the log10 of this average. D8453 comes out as 0.03 mag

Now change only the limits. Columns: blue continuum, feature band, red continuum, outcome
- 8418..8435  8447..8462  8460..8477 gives 0.02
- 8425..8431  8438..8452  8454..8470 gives 0.01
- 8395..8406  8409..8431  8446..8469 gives -0.02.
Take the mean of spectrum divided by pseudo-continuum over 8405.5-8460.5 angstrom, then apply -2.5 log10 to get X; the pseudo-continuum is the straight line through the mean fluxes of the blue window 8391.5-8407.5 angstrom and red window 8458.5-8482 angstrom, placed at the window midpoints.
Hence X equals 0.013 mag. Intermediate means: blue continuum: 5.78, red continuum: 5.93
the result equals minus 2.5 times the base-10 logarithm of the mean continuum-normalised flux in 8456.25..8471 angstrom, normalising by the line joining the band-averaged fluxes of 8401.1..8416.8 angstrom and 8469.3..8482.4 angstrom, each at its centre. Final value 0.03 mag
